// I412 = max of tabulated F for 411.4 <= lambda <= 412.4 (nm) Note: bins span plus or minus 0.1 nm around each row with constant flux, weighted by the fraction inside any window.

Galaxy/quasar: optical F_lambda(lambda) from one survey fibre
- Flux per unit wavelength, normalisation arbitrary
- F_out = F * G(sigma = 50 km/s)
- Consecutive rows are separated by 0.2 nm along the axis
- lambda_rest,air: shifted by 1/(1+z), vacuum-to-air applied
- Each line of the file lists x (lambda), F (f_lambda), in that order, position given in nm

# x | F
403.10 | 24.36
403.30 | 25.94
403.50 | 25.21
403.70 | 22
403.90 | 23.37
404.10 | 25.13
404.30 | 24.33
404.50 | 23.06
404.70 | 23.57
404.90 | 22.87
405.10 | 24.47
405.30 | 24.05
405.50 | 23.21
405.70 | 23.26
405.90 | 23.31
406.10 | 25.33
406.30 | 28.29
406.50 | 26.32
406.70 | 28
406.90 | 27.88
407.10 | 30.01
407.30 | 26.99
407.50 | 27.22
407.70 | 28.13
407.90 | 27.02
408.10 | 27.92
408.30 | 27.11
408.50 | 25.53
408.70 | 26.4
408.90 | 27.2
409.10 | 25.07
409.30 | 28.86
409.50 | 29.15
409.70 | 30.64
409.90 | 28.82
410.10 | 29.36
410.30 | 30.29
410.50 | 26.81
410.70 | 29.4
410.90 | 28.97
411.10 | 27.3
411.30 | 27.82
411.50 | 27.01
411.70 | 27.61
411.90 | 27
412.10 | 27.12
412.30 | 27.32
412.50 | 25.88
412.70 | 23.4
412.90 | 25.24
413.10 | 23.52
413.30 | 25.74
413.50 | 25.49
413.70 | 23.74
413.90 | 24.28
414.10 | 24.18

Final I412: 27.61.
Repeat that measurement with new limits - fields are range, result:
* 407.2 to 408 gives 28.13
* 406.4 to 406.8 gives 28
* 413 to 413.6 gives 25.74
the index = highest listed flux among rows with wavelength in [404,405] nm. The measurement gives 25.13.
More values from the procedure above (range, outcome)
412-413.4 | 27.32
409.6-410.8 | 30.64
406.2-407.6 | 30.01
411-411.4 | 27.82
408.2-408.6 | 27.11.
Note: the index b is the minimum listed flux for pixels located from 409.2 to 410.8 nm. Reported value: 26.81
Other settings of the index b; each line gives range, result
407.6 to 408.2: 27.02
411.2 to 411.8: 27.01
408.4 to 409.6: 25.07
